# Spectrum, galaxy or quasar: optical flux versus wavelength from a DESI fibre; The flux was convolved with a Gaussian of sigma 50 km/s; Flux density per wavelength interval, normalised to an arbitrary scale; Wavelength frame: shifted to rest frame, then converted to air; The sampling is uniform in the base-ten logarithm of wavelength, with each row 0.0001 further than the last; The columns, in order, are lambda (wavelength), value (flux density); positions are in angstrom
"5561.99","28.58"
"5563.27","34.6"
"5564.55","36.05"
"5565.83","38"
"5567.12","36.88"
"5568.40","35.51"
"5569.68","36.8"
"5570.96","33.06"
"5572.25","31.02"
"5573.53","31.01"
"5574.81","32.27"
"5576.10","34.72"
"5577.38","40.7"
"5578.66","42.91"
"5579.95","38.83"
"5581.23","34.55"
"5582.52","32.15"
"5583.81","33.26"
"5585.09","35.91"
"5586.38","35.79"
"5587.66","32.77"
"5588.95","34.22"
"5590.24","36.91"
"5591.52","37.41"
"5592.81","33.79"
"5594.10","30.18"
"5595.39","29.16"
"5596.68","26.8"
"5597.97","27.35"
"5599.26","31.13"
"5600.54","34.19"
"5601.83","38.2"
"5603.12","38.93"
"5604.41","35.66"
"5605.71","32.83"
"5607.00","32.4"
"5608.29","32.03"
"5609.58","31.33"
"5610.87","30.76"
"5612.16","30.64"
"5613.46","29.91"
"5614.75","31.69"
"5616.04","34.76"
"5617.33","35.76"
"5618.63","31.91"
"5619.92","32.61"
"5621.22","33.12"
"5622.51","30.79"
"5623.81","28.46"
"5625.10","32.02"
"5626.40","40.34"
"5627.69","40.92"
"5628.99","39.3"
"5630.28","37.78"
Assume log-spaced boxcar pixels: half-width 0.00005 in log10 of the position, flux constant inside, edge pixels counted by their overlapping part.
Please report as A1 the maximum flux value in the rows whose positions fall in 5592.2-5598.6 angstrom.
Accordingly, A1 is 33.79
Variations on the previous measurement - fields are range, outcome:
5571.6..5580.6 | 42.91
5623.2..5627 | 40.34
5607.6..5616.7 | 34.76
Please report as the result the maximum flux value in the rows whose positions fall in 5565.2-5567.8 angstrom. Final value 38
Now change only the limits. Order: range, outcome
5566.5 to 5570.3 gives 36.88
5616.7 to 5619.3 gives 35.76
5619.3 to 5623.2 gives 33.12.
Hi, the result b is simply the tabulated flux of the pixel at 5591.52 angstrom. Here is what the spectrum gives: 37.41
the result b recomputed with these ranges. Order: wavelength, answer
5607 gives 32.4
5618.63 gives 31.91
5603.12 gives 38.93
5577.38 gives 40.7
